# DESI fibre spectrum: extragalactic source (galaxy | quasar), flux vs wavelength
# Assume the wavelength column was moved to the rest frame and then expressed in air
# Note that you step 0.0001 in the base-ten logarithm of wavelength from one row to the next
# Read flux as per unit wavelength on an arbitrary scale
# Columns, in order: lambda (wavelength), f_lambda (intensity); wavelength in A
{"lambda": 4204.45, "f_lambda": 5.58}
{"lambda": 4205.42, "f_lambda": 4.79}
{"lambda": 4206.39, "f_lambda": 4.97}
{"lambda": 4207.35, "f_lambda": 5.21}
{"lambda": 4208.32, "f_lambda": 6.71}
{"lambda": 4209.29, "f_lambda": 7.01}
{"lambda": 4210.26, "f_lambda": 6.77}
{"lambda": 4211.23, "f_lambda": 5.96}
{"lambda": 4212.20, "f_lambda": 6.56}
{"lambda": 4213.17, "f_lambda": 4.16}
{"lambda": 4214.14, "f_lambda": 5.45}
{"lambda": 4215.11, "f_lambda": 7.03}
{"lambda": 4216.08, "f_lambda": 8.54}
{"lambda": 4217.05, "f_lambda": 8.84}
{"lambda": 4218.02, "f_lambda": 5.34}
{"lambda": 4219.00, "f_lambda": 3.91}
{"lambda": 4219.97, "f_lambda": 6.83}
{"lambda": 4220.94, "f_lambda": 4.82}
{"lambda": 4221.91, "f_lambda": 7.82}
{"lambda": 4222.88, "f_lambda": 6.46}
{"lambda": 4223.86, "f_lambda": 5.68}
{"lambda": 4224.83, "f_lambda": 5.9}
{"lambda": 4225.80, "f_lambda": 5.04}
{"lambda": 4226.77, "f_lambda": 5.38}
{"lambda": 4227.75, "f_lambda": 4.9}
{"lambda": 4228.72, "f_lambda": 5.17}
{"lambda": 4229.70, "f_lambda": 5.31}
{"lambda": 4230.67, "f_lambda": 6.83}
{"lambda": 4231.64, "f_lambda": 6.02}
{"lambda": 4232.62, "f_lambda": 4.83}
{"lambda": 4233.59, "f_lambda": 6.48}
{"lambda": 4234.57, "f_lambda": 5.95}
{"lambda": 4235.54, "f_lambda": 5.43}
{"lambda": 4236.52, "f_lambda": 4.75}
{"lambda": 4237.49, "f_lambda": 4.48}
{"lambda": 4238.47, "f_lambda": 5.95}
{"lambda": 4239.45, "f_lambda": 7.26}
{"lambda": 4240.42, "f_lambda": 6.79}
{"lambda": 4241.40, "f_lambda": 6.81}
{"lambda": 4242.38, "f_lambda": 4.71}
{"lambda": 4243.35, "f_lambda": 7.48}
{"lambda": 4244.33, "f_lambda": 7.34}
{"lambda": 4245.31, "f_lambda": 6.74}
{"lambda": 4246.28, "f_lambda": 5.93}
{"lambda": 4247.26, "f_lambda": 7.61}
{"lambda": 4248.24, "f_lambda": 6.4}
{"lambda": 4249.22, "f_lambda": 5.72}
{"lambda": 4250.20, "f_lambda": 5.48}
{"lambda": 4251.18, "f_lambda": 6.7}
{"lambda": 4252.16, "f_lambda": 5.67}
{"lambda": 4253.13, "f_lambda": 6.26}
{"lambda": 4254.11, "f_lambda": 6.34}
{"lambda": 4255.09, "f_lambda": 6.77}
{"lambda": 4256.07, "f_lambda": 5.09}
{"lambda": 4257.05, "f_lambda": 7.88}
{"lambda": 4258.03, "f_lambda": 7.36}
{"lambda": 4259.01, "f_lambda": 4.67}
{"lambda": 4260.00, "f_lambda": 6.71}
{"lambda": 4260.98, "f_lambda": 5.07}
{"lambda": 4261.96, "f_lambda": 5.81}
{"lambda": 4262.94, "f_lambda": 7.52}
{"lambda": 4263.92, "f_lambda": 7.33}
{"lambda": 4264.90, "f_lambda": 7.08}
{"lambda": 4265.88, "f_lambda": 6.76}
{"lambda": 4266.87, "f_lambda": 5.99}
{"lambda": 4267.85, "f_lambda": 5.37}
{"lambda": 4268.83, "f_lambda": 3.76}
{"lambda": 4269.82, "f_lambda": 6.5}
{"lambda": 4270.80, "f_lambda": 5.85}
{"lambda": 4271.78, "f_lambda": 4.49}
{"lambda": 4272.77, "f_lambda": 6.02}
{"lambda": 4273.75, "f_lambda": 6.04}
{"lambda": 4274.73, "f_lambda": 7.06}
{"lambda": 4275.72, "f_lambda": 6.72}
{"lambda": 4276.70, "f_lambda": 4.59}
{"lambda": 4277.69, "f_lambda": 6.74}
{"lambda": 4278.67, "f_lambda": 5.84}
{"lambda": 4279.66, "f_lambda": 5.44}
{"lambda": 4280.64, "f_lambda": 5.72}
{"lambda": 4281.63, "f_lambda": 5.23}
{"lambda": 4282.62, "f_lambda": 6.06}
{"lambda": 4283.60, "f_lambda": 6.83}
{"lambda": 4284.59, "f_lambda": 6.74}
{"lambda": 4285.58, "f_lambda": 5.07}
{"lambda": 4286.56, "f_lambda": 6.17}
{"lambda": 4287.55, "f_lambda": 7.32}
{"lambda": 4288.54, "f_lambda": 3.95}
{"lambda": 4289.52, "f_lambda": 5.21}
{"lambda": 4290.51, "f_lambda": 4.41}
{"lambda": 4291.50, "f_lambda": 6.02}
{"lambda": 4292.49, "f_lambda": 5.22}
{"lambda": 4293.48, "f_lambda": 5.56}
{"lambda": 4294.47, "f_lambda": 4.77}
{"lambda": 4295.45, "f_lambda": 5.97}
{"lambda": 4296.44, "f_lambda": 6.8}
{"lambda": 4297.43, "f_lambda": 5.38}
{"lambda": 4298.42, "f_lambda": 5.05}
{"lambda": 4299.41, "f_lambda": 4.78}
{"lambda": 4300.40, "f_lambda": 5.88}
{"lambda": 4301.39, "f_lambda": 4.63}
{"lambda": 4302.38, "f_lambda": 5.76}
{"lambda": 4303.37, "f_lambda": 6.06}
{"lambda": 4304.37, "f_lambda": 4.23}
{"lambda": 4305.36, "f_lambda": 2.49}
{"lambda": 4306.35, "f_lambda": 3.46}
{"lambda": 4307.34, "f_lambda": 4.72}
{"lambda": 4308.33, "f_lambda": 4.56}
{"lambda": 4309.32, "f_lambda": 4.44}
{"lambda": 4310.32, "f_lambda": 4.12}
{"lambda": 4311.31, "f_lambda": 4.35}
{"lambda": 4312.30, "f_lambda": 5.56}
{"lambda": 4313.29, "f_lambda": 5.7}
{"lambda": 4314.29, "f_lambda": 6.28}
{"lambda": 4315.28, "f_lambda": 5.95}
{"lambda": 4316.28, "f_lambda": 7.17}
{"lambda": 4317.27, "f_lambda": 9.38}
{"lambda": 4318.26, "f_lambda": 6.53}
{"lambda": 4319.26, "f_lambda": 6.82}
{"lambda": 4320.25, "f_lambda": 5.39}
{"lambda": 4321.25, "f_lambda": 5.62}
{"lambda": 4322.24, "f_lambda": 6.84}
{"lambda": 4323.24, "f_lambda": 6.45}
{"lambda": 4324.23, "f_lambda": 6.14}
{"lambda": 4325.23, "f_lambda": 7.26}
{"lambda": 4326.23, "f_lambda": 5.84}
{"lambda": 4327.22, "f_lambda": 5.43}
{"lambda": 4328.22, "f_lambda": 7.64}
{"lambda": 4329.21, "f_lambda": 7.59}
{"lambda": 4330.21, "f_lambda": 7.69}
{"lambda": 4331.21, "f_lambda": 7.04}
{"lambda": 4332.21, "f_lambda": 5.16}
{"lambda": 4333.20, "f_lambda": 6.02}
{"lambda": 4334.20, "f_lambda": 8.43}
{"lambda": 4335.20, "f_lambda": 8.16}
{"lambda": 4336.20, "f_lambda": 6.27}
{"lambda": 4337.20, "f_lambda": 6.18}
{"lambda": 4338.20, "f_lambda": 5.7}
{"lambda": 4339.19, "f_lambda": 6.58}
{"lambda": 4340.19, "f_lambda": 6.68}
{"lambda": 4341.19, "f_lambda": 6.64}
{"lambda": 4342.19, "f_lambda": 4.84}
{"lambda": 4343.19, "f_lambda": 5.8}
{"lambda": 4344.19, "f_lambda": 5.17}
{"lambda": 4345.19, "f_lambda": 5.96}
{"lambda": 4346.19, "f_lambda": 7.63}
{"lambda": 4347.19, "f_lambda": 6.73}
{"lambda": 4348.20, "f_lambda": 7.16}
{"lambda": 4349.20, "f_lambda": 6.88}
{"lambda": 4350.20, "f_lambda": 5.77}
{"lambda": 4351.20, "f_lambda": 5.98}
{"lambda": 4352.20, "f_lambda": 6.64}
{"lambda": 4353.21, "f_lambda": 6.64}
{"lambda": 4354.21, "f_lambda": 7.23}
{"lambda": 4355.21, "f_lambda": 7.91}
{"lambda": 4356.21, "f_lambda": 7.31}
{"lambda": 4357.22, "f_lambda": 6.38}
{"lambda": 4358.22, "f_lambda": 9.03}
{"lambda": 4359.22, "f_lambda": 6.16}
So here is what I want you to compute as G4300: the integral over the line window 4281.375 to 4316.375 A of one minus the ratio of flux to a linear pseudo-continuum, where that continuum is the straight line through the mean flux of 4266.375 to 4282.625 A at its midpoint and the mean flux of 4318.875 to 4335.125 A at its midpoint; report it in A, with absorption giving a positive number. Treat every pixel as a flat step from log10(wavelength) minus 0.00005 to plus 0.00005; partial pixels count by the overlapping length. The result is 4.7 A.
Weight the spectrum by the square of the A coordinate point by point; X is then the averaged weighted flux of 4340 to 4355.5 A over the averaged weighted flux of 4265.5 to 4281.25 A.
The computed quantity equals 1.2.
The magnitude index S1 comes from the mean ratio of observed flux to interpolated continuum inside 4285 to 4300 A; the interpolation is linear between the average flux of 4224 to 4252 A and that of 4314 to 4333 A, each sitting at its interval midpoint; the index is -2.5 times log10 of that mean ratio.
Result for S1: 0.17 mag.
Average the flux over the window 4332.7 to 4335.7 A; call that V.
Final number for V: 7.54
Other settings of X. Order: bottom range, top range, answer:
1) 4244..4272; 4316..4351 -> 1.10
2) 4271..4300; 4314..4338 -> 1.20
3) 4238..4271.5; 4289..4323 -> 0.89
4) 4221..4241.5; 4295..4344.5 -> 1.06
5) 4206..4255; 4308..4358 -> 1.11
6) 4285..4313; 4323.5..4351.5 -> 1.31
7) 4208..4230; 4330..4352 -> 1.13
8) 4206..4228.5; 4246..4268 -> 1.07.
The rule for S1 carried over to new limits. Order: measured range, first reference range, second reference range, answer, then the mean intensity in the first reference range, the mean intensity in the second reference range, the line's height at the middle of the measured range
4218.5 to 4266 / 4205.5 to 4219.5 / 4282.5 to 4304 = -0.03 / 6.14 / 5.6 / 5.94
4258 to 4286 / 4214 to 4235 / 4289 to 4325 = -0.05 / 6.03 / 5.5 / 5.73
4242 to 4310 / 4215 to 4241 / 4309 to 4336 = 0.07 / 5.98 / 6.42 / 6.2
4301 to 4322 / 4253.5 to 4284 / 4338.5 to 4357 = 0.17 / 6.08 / 6.52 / 6.32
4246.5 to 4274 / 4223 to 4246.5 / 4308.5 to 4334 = -0.03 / 5.89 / 6.26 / 6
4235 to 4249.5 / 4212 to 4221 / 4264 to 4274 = -0.04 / 6.2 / 5.84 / 6.02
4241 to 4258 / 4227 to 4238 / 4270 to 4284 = -0.14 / 5.46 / 5.91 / 5.64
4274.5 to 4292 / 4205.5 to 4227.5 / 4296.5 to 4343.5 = 0.03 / 6.07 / 5.94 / 5.99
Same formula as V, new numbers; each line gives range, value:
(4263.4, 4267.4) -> 6.78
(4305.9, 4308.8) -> 4.26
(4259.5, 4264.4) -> 6.48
